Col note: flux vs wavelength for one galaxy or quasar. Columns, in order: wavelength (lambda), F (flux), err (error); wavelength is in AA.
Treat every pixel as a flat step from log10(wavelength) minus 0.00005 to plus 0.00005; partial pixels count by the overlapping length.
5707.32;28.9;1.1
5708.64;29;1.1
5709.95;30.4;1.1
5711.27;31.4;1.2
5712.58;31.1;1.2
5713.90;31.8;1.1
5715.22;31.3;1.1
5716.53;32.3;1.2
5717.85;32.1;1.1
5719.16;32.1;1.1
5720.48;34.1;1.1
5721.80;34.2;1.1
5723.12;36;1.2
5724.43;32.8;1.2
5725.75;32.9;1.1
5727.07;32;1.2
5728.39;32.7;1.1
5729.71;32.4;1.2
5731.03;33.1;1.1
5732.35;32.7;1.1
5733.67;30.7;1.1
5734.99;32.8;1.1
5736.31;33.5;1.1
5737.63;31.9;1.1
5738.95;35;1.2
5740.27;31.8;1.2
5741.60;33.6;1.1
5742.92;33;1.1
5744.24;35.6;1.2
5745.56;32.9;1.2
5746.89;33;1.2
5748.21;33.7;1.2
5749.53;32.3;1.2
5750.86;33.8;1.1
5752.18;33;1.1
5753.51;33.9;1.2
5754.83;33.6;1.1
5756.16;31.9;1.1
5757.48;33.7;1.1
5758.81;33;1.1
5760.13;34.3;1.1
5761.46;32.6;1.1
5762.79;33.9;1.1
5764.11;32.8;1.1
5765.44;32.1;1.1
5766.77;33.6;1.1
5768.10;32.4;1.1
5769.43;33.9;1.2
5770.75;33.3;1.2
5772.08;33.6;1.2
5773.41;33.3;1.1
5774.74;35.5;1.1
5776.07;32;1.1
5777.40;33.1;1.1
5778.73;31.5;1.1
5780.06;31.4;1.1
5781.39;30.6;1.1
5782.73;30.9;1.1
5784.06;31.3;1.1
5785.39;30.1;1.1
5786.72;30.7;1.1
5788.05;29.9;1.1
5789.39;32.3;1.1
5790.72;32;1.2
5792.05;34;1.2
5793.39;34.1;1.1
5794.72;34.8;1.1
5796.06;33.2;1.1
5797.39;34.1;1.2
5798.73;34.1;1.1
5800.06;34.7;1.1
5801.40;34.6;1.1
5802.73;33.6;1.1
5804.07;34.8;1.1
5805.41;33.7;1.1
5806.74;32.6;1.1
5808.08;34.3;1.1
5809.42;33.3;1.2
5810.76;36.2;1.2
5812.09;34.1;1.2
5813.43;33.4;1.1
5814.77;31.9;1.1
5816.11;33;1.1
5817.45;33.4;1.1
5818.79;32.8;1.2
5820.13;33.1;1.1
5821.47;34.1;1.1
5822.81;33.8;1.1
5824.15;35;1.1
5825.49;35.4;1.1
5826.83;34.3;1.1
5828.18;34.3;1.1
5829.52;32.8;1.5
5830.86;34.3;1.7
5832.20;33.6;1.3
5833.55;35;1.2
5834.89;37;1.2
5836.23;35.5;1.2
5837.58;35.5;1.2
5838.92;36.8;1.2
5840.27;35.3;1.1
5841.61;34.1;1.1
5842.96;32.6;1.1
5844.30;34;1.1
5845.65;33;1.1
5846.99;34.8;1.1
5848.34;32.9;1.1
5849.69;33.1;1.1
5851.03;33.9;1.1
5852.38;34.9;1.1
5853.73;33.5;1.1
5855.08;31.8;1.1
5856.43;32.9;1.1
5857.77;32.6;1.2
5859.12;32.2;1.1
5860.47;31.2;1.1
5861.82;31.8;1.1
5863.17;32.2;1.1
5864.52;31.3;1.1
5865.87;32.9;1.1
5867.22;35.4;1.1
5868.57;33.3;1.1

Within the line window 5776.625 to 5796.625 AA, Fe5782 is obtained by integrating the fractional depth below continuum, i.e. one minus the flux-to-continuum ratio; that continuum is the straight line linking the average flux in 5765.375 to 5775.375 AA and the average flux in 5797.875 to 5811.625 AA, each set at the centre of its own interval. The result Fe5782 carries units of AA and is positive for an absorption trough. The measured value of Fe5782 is 1.10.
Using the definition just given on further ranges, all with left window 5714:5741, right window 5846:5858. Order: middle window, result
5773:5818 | 0.16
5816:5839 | -0.77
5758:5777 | -0.18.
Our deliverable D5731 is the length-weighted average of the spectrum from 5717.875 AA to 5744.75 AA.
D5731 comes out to 33.1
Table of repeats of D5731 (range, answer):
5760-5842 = 33.5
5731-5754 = 33.1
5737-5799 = 32.9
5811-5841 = 34.3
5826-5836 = 34.5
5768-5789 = 32.1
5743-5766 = 33.3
